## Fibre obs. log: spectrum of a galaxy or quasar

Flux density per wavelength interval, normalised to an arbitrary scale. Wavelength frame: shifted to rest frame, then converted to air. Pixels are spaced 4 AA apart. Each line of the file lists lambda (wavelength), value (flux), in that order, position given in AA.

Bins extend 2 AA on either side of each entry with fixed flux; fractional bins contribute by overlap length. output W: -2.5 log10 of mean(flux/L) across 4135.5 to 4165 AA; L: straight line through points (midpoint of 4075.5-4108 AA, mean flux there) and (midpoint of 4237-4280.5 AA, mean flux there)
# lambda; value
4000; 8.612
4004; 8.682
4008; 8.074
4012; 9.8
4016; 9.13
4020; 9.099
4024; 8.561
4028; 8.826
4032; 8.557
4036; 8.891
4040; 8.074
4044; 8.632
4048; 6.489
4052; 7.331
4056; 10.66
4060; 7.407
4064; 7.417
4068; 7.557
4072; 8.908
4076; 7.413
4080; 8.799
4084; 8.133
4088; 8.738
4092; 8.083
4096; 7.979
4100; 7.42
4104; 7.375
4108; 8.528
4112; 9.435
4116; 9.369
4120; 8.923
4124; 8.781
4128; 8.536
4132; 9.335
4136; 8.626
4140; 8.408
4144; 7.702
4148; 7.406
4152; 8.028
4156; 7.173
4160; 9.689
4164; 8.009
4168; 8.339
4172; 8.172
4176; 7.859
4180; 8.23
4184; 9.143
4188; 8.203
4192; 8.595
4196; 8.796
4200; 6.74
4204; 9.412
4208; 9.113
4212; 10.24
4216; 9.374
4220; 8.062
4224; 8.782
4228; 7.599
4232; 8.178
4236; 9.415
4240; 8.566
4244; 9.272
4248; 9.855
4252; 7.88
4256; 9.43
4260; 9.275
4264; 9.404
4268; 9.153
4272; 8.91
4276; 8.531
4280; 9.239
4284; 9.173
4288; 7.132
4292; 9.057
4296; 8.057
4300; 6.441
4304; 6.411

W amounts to 0.04 mag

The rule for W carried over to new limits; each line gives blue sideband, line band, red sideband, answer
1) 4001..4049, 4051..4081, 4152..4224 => 0.05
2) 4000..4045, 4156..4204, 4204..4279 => 0.07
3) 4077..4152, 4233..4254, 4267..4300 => -0.06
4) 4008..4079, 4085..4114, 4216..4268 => 0.04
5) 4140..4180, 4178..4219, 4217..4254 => -0.05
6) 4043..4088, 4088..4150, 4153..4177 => -0.03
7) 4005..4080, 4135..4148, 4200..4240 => 0.07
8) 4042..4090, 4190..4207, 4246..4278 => 0.04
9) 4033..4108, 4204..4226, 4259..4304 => -0.10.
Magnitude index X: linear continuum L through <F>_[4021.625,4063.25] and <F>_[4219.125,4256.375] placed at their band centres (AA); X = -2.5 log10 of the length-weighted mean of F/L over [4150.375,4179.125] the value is 0.048 mag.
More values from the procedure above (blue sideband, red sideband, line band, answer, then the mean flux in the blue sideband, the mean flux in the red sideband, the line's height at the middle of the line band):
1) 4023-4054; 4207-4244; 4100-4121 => -0.02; 8.16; 8.83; 8.42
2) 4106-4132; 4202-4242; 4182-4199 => 0.04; 8.96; 8.87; 8.9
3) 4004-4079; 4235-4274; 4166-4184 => 0.07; 8.39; 9.11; 8.84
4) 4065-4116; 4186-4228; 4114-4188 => 0.00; 8.23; 8.68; 8.46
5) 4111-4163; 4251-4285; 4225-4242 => 0.06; 8.54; 9.03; 8.9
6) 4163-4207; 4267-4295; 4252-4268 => -0.06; 8.34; 8.7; 8.62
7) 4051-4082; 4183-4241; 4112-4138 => -0.07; 8.21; 8.68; 8.4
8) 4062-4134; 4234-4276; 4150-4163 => 0.05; 8.37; 9.09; 8.64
